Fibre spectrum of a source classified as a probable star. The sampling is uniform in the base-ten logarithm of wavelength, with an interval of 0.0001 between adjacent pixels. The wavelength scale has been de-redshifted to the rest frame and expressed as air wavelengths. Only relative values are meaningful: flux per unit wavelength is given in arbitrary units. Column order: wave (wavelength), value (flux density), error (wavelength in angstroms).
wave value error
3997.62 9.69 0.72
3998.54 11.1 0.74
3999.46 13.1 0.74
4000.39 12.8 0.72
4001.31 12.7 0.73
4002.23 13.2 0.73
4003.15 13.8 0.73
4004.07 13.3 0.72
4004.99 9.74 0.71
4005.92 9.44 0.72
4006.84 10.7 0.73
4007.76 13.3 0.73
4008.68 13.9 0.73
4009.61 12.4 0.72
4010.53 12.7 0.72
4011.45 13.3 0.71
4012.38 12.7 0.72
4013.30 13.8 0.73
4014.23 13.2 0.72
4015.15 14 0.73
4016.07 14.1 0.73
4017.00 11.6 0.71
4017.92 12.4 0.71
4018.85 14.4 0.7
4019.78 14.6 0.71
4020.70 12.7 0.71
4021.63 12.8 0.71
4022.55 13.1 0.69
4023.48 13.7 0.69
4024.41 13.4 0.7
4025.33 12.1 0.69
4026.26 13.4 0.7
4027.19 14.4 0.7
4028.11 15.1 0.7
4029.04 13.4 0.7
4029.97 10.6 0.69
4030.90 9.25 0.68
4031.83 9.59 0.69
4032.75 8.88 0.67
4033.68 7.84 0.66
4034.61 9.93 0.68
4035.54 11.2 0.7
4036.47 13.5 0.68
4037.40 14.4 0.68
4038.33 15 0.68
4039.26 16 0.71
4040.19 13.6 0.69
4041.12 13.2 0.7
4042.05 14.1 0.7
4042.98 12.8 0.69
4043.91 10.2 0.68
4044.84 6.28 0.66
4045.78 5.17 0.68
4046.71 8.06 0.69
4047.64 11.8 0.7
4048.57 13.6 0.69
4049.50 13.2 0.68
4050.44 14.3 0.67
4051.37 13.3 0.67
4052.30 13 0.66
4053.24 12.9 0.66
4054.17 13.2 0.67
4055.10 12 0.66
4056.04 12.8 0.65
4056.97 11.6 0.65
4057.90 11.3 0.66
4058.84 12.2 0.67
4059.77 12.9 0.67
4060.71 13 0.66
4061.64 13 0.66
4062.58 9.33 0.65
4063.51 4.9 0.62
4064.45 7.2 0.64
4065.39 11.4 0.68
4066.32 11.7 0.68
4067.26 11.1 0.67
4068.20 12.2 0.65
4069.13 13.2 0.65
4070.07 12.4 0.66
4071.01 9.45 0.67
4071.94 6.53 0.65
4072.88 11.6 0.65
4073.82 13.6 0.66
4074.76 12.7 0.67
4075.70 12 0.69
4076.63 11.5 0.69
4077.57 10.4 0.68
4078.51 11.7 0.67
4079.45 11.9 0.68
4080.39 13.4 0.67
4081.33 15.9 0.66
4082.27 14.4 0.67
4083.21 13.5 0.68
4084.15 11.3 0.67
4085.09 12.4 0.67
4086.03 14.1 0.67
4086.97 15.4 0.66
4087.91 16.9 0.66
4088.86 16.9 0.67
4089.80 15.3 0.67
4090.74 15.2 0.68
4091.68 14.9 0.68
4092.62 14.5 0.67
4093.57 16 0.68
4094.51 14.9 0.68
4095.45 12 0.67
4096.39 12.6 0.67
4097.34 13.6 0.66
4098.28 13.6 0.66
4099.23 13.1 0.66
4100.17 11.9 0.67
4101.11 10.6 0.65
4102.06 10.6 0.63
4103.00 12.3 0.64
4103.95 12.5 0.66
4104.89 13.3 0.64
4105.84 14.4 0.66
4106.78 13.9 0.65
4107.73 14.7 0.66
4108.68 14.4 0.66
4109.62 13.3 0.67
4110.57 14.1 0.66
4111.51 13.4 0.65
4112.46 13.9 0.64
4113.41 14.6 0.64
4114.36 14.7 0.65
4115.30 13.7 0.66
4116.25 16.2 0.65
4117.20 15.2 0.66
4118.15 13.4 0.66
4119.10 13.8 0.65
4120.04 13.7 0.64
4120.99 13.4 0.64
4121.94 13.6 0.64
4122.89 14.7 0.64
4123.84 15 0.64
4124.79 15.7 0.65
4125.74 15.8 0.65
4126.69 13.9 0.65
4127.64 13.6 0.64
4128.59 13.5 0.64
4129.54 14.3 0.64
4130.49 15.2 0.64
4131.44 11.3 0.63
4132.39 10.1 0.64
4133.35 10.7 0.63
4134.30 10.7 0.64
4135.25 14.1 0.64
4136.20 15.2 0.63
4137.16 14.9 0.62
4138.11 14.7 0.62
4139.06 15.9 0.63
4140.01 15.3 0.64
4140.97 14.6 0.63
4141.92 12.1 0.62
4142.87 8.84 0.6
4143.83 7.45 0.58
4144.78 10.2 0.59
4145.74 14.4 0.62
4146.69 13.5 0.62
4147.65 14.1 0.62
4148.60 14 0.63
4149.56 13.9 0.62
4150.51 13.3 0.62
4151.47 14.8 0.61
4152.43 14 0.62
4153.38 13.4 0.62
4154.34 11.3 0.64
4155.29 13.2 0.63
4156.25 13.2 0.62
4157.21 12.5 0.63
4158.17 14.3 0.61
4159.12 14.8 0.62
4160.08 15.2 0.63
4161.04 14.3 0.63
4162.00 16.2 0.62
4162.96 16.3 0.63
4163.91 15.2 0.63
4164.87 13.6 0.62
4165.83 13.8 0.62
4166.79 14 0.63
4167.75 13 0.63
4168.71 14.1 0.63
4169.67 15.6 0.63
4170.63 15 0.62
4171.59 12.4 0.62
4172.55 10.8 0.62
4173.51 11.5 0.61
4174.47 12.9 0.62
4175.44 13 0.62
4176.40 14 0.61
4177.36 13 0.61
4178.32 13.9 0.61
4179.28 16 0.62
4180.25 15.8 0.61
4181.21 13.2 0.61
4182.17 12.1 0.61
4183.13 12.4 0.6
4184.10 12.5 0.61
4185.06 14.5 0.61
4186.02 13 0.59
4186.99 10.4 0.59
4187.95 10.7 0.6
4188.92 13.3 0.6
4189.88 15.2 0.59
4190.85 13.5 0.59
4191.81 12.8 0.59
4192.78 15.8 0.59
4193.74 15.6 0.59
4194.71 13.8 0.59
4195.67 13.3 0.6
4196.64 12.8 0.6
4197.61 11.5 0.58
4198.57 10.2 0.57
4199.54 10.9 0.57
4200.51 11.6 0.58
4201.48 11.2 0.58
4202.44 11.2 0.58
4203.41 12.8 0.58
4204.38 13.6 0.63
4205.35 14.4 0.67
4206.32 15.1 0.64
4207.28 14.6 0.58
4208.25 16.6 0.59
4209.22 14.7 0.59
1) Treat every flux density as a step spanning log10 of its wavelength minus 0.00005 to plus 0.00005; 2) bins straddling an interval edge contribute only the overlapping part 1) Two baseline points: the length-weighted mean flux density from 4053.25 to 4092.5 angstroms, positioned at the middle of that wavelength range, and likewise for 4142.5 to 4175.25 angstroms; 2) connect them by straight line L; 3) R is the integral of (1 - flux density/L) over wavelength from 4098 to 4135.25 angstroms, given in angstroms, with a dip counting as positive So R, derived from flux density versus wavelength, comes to -1.8 angstroms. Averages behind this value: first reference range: 12.4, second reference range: 13.4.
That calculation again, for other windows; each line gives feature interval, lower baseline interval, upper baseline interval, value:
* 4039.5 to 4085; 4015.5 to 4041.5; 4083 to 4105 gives 5.0 angstroms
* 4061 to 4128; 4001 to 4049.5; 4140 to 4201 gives -1.9 angstroms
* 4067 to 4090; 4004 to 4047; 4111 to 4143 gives 0.5 angstroms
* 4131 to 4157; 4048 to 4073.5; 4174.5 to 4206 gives -0.8 angstroms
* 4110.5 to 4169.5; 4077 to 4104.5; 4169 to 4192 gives -1.7 angstroms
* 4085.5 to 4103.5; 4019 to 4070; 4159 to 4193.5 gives -1.9 angstroms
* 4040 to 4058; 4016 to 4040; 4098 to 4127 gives 1.5 angstroms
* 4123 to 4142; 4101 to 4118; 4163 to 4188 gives -0.4 angstroms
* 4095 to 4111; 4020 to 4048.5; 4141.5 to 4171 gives -0.2 angstroms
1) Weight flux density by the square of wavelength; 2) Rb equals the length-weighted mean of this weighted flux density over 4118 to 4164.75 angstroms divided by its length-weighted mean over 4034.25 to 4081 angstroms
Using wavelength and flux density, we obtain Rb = 1.21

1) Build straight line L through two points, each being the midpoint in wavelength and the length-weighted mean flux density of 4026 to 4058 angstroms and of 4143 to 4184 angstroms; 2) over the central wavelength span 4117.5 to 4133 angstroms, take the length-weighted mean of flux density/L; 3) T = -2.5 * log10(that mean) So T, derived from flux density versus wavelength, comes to -0.063 mag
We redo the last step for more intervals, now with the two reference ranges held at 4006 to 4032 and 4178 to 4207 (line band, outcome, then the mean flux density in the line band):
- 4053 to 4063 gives 0.06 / 12.2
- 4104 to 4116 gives -0.08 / 14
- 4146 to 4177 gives -0.06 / 13.8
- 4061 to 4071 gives 0.21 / 10.6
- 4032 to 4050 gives 0.13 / 11.5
